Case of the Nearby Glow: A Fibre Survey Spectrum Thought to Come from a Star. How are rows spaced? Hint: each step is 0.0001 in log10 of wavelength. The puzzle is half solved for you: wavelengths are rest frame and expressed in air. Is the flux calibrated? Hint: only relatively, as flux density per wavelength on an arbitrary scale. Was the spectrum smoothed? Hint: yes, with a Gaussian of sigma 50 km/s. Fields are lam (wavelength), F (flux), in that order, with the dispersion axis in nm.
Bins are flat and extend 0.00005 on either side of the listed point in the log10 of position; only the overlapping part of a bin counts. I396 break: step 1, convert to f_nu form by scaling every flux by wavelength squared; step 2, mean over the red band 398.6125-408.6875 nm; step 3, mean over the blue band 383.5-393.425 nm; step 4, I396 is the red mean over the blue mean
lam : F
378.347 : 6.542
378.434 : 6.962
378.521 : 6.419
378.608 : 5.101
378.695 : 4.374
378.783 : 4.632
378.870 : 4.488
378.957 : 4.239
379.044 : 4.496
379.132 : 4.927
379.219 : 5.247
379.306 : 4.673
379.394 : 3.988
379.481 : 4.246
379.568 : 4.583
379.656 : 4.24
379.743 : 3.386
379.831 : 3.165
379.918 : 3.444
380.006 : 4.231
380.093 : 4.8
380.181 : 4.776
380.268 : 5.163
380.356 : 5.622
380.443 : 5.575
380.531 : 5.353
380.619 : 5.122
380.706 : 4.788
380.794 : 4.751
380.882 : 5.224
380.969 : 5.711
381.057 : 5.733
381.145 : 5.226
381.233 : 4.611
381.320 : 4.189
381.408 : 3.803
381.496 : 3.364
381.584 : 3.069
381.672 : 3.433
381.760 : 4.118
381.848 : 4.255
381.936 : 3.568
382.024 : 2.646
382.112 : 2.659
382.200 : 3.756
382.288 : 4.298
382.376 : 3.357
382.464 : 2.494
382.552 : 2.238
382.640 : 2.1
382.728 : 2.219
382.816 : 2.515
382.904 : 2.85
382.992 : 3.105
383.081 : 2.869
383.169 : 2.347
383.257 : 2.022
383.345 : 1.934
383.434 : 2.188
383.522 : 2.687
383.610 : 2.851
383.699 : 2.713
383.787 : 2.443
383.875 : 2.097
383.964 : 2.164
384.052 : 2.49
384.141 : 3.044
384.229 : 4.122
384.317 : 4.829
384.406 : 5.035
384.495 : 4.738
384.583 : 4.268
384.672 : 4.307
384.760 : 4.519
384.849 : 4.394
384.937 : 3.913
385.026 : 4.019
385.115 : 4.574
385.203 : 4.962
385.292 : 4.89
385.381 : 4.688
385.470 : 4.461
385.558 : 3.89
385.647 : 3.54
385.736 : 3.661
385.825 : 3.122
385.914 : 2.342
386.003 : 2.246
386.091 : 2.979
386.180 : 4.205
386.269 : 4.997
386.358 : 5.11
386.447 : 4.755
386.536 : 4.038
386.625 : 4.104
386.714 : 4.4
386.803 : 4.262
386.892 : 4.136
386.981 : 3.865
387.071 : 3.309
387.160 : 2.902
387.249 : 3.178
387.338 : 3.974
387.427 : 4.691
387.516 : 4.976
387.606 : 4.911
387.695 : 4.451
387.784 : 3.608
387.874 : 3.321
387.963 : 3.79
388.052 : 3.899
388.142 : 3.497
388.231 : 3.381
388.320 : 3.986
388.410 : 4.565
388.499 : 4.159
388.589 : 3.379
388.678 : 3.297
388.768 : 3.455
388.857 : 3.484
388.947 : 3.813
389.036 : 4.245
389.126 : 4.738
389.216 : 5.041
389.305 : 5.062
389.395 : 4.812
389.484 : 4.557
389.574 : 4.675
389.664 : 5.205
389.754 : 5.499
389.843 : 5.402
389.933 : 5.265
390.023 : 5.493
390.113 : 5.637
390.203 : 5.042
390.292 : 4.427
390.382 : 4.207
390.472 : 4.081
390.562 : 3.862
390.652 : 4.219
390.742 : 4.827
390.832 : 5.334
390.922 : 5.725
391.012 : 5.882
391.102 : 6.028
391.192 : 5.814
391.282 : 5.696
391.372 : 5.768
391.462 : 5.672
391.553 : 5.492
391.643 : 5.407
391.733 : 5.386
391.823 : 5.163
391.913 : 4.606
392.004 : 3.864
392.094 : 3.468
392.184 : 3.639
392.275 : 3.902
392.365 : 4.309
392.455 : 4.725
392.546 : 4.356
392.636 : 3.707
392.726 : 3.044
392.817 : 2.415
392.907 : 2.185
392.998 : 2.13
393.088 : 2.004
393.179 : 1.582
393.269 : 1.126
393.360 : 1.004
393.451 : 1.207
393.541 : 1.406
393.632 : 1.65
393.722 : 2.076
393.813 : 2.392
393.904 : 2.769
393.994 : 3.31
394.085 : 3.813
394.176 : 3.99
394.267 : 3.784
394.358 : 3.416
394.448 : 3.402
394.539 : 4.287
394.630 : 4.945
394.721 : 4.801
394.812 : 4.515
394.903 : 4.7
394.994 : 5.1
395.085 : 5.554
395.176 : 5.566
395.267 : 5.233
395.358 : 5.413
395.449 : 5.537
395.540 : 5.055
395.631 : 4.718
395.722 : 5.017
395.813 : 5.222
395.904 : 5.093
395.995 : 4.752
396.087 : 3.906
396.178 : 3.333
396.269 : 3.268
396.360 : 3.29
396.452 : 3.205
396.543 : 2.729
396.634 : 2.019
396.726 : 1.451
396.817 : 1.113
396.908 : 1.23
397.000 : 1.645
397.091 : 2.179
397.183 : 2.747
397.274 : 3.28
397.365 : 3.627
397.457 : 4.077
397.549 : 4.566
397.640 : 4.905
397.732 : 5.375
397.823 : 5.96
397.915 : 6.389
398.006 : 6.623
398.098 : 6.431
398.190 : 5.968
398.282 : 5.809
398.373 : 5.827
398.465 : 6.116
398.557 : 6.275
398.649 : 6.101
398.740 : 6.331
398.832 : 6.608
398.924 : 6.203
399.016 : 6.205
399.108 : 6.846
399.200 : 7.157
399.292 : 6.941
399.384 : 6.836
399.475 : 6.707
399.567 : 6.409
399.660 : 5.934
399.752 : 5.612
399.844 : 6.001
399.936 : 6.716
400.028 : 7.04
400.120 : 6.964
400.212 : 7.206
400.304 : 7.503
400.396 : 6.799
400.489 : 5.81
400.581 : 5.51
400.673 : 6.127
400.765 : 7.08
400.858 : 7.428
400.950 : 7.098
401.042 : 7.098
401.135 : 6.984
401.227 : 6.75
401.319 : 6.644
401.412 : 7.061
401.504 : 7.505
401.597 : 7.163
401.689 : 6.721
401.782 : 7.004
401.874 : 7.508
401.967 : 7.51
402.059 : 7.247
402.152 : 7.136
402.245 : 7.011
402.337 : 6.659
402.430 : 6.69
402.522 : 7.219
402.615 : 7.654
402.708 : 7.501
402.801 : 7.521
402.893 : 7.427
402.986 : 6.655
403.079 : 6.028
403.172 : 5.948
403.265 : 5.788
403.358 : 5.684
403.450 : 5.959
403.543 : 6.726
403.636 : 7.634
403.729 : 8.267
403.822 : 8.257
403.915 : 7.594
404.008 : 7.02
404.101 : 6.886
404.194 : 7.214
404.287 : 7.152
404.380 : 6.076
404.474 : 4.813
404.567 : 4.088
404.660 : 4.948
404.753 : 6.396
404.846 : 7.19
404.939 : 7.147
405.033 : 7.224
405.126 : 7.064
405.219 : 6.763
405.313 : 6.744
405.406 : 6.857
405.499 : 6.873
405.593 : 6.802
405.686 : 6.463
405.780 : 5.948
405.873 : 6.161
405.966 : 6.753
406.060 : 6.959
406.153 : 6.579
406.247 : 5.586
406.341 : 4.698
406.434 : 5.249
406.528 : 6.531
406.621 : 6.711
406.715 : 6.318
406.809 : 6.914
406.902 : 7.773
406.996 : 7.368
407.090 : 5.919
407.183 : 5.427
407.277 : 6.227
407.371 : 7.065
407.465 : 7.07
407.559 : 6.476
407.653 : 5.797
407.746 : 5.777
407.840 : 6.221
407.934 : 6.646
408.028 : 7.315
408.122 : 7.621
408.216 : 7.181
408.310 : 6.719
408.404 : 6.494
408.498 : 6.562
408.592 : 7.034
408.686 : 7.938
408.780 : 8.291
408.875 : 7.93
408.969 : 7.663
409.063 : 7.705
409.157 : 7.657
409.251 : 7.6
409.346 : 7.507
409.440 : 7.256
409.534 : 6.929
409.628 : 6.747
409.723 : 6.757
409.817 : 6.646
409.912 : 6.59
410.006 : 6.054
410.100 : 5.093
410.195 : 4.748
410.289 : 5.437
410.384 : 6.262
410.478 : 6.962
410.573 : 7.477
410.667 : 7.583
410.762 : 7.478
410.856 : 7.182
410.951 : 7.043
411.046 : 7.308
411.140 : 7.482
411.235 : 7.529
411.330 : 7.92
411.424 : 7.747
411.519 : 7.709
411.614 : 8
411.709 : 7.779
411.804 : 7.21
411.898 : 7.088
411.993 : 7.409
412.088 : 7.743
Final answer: 1.76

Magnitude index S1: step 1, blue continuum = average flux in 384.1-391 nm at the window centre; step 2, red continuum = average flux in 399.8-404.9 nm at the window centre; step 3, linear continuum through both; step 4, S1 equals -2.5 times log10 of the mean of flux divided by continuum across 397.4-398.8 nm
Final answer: 0.06 mag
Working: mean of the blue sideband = 4.27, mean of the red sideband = 6.79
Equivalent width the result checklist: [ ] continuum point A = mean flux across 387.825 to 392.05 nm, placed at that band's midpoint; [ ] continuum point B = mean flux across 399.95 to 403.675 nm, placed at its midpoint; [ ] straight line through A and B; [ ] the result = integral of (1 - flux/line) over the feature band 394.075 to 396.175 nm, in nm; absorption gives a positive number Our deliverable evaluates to 0.36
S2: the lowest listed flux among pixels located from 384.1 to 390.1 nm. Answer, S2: 2.246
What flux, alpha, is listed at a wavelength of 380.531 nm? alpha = 5.353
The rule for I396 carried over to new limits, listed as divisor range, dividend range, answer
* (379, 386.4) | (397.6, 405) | 1.90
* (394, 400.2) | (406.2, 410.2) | 1.45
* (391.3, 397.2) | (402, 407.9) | 1.91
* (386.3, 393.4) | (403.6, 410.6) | 1.72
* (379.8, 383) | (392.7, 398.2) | 0.99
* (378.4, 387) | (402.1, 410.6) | 1.91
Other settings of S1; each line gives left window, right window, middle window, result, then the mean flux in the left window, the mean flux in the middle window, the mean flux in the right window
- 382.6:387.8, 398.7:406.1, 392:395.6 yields 0.42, 3.63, 3.54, 6.74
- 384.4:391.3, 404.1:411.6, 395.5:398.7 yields 0.27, 4.34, 4.27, 6.73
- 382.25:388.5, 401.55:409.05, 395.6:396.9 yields 0.47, 3.62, 3.43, 6.74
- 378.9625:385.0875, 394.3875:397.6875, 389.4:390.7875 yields -0.24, 3.82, 4.83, 3.93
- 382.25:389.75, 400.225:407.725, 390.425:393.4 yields 0.13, 3.74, 4.14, 6.69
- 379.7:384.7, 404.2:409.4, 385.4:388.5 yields 0.09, 3.68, 3.91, 6.66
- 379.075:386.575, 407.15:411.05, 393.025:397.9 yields 0.43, 3.85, 3.57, 6.84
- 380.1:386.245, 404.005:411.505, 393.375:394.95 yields 0.48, 3.74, 3.28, 6.72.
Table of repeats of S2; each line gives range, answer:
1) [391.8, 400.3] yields 1.004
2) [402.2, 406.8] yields 4.088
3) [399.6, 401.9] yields 5.51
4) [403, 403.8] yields 5.684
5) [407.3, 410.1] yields 5.093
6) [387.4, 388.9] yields 3.297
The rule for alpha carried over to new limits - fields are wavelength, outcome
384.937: 3.913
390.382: 4.207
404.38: 6.076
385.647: 3.54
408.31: 6.719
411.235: 7.529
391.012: 5.882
